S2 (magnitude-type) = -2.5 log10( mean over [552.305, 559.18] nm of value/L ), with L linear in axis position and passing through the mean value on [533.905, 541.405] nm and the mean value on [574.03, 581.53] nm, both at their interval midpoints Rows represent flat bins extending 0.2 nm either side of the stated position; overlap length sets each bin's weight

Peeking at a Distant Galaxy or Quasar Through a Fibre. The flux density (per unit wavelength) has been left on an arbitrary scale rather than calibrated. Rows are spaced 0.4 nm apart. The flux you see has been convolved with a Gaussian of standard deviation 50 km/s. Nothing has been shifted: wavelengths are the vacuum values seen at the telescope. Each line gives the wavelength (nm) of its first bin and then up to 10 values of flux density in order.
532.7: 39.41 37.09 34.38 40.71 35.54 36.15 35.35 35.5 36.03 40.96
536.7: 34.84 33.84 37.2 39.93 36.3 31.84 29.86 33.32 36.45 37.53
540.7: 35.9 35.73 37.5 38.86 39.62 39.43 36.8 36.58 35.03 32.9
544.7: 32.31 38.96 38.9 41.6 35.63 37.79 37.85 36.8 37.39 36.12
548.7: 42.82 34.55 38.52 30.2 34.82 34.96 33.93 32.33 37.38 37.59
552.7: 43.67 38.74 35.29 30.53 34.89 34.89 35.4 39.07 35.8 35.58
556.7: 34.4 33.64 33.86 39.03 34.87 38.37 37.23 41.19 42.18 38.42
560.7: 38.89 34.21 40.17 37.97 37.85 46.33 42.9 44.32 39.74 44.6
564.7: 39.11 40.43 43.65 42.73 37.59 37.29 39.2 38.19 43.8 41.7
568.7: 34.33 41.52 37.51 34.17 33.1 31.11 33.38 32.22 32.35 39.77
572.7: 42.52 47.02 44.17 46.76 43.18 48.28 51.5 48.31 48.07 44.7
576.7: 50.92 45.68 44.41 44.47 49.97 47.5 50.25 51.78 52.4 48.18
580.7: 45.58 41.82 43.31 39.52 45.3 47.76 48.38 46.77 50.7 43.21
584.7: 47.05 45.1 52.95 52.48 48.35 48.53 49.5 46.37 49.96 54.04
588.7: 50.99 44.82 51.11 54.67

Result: 0.137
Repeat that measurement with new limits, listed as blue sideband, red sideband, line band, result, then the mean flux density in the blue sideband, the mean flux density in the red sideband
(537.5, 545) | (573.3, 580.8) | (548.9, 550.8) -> 0.12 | 36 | 47.7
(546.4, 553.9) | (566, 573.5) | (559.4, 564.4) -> -0.09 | 36.5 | 37.8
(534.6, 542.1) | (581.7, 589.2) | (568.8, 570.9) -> 0.24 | 35.9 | 48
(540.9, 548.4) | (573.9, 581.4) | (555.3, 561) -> 0.11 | 37.2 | 47.5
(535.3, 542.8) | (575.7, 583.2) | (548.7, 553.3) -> 0.09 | 36.3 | 46.8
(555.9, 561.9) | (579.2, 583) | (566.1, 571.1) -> 0.11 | 37.3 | 46.3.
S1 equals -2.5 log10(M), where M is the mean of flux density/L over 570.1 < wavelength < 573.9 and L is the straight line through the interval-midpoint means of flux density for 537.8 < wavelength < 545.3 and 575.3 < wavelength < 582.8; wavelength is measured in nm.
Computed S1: 0.186 mag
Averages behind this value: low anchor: 36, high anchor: 46.8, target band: 37.8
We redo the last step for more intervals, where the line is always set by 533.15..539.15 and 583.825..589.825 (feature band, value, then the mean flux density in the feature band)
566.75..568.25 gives 0.101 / 40.2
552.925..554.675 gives 0.167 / 34.8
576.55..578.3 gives 0.001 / 46.7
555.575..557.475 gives 0.179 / 35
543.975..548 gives 0.048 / 36.9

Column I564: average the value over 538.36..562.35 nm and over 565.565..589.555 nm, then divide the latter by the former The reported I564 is 1.22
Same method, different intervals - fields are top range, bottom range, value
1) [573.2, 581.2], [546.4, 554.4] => 1.31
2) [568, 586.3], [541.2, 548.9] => 1.18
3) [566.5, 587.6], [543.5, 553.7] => 1.21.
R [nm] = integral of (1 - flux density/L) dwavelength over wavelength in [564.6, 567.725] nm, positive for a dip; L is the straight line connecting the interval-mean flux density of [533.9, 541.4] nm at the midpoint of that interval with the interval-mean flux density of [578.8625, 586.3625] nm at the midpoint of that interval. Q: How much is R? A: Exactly 0.24 nm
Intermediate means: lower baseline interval 35.8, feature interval 39.8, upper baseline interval 47.4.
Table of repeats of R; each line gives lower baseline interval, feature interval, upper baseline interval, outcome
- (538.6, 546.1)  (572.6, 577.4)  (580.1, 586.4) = -0.242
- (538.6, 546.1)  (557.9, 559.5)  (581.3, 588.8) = 0.122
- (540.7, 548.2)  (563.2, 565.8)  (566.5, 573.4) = -0.309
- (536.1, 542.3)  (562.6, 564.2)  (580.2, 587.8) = -0.048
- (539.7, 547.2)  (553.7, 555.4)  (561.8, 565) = 0.233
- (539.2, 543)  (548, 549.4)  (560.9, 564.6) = 0.017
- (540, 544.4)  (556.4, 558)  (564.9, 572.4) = 0.098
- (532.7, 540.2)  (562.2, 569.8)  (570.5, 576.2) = 0.043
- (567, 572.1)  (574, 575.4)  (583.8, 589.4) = -0.263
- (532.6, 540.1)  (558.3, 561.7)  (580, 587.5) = 0.235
